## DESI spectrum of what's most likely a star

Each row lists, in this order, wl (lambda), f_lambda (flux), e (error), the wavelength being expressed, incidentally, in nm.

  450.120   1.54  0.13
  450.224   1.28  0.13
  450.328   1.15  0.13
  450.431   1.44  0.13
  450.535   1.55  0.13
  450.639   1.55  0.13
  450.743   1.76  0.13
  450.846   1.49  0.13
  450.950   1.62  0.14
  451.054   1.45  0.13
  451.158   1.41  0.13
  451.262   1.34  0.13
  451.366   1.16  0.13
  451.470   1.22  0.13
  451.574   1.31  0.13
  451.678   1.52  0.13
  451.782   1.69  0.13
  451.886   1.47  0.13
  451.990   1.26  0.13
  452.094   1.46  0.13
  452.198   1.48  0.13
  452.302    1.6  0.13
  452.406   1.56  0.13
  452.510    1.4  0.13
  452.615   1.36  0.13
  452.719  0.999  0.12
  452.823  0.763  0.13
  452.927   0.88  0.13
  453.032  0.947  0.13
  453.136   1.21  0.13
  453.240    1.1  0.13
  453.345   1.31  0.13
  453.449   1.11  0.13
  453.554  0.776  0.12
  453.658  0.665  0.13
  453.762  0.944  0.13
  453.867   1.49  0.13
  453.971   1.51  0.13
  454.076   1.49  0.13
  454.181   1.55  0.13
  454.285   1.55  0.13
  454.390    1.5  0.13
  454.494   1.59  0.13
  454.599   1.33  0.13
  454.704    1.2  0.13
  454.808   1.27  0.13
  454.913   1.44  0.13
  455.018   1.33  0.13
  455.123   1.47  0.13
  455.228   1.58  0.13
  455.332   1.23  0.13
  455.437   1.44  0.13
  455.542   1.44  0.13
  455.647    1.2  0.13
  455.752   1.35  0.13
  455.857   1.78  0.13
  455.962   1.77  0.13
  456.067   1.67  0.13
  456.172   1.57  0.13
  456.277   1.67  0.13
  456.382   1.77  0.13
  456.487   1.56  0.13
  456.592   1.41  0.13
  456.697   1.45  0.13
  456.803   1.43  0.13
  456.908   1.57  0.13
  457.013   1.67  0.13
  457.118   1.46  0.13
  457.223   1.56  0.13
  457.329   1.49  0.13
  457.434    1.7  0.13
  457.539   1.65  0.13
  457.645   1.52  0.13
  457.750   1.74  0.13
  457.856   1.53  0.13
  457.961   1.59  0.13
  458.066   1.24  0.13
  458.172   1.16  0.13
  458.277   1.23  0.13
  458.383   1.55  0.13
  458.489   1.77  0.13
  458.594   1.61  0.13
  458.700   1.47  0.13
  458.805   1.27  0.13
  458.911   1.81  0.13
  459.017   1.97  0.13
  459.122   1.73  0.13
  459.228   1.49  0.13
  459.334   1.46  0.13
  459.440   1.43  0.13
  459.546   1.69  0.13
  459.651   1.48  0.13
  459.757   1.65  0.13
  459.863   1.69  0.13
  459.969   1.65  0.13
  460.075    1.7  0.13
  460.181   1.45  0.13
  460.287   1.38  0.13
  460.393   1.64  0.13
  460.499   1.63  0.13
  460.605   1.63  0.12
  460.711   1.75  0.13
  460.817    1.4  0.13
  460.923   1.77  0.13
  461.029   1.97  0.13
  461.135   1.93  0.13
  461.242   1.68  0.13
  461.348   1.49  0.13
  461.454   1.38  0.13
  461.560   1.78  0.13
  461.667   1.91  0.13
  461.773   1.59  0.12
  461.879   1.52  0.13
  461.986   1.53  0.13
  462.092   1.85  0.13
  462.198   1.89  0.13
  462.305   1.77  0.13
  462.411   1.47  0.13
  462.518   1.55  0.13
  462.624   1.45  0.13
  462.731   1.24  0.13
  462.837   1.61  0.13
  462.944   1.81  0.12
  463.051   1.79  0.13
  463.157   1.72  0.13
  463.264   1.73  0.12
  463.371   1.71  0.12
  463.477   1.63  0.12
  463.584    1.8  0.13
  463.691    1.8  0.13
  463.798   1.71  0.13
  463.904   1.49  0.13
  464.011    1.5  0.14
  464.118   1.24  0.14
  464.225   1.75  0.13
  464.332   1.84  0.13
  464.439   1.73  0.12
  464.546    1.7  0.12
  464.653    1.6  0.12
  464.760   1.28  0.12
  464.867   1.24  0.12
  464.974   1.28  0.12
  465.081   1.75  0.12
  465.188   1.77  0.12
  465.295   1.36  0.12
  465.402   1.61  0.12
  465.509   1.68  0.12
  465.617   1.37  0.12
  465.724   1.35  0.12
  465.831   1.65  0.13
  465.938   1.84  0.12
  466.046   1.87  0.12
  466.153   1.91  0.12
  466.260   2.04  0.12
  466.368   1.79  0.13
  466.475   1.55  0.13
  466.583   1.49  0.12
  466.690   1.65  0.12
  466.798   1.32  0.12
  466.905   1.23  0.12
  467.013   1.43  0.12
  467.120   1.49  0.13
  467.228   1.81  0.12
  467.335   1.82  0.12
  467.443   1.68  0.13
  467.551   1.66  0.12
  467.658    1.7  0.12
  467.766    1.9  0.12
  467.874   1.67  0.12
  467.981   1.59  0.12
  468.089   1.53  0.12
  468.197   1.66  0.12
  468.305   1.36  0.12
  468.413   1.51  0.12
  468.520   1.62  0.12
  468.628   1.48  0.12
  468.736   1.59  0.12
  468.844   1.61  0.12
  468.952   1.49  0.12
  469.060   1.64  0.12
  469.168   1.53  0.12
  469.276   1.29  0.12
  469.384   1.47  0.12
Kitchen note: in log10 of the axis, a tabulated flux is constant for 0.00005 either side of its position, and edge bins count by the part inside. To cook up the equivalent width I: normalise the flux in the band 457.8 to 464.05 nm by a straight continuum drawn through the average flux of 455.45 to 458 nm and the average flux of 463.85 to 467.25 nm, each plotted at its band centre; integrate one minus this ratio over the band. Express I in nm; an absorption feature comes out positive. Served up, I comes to -0.17 nm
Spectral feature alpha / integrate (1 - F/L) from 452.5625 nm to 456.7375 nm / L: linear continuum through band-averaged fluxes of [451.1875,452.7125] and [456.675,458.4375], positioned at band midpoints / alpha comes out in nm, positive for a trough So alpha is 0.322 nm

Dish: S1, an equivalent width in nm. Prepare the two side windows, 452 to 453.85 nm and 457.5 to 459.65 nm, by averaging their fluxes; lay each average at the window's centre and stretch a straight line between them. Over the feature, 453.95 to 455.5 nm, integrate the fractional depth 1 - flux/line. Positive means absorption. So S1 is -0.182 nm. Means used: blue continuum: 1.16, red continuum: 1.54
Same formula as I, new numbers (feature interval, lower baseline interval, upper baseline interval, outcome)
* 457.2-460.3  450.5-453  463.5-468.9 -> -0.14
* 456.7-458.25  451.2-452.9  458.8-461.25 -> 0.03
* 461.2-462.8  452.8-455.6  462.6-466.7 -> -0.08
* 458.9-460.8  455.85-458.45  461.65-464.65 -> -0.03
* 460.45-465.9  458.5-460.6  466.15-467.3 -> -0.08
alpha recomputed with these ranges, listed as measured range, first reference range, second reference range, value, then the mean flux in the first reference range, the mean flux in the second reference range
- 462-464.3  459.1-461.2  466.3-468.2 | -0.03 nm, 1.62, 1.61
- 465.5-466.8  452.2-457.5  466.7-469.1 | -0.09 nm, 1.38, 1.58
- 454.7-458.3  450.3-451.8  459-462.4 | 0.14 nm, 1.44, 1.65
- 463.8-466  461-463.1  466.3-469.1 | 0.09 nm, 1.66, 1.59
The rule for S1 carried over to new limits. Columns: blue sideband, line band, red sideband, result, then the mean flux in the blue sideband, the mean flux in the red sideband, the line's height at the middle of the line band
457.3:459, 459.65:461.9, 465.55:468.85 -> -0.13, 1.53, 1.62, 1.56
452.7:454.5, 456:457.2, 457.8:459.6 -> -0.16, 1.18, 1.53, 1.39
